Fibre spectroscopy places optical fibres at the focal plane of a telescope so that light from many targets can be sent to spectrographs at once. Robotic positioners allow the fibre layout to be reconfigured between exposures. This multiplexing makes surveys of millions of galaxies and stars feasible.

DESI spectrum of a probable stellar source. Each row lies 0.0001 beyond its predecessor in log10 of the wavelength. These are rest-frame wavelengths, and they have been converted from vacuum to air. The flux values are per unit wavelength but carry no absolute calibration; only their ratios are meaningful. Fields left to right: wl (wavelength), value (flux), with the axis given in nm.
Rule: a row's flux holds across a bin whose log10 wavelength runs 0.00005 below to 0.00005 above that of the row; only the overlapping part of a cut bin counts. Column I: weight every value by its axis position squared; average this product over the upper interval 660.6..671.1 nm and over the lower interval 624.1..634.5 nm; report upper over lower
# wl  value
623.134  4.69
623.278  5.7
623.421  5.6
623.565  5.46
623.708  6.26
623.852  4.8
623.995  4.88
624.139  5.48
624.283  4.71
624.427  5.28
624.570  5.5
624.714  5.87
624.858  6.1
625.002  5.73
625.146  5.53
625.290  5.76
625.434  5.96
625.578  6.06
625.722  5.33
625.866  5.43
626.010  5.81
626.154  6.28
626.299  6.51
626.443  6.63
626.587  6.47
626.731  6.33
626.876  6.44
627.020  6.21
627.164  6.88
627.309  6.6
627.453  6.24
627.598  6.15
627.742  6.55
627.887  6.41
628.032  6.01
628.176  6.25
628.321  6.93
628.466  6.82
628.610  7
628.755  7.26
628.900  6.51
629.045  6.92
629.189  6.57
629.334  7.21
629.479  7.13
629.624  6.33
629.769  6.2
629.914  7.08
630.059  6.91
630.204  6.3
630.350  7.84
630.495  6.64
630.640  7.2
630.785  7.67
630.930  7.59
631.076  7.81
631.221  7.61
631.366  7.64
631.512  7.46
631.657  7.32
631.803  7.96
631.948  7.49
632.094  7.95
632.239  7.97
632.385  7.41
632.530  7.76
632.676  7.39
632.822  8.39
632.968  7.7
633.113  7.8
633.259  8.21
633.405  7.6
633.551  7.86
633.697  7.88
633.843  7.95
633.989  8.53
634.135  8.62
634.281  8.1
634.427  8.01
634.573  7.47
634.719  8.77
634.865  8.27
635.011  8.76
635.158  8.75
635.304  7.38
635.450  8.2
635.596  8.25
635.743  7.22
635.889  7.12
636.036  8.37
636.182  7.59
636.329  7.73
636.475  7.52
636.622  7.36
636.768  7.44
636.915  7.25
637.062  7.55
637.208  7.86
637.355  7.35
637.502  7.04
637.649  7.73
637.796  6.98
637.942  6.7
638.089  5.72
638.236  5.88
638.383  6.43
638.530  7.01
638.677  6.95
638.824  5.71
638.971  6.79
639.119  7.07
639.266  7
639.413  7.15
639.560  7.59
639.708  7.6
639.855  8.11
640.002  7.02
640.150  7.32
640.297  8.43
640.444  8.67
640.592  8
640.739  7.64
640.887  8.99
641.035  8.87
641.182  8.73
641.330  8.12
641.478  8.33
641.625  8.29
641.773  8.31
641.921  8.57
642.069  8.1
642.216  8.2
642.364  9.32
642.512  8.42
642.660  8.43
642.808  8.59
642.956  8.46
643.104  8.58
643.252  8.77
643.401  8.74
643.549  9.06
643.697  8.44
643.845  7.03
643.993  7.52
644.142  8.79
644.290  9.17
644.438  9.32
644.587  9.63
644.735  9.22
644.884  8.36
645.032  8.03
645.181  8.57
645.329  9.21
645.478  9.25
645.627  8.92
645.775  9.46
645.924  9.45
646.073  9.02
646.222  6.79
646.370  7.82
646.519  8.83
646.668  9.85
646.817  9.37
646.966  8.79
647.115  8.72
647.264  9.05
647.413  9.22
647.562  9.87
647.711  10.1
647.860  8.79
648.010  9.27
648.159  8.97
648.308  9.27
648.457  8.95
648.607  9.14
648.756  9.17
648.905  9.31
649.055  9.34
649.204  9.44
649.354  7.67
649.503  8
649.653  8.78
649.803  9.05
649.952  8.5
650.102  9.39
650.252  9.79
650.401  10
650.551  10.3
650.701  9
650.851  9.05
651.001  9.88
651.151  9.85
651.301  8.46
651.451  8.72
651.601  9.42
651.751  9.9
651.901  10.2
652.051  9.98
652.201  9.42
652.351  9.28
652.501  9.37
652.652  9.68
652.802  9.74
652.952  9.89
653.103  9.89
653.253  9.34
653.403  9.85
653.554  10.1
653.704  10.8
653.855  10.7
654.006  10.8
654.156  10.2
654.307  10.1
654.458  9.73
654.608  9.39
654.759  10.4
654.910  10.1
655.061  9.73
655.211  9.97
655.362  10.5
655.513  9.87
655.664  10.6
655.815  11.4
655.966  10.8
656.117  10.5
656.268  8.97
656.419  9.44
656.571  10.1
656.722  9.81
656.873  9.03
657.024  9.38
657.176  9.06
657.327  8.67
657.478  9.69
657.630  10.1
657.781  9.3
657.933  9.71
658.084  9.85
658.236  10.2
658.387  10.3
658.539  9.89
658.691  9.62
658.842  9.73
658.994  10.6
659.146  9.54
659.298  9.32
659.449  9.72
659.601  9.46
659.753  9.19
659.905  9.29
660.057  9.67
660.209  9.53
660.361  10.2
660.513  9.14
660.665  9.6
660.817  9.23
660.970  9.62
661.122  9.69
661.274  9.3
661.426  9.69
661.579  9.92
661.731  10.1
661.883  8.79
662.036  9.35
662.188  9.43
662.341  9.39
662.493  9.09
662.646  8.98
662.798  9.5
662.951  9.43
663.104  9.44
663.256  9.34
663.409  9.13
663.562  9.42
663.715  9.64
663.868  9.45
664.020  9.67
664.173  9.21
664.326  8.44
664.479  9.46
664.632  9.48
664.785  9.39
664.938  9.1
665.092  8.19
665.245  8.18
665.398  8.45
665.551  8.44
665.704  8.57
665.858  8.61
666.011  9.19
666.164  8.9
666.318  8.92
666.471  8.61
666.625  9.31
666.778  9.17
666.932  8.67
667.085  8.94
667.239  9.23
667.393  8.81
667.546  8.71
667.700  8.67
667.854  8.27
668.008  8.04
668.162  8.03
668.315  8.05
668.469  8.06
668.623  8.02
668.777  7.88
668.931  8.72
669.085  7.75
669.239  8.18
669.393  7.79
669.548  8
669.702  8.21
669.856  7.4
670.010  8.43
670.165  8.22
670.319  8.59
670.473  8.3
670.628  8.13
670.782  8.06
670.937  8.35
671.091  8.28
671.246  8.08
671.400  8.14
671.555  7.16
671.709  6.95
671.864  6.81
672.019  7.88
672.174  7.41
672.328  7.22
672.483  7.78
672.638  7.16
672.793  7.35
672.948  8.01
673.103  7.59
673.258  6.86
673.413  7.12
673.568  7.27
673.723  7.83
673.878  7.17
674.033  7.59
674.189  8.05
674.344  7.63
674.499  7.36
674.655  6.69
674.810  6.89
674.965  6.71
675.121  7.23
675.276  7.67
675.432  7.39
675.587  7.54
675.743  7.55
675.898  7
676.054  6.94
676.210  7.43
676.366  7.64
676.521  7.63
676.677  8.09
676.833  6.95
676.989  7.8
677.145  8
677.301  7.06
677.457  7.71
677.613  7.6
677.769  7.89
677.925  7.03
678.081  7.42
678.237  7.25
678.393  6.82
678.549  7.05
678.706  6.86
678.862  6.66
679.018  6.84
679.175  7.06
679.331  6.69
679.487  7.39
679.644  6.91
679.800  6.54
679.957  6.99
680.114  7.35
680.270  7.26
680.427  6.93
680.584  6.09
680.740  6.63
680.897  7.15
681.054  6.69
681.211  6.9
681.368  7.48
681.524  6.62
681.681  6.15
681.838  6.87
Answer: 1.43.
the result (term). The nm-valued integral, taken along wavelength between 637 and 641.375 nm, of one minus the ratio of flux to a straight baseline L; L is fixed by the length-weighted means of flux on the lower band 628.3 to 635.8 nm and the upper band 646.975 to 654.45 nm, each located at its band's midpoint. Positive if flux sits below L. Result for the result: 0.48 nm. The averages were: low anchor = 7.58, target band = 7.4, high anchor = 9.46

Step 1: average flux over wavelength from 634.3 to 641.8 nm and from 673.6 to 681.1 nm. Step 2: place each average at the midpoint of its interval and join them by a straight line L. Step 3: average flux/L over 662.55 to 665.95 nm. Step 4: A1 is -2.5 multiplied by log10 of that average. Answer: -0.227 mag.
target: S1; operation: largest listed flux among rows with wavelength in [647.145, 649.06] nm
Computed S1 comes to 10.1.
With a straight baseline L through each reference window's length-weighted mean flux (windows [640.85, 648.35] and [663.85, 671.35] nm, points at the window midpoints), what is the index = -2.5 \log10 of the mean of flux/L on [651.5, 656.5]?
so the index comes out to -0.15 mag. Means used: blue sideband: 8.76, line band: 10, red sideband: 8.53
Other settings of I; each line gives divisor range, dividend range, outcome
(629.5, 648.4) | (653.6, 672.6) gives 1.22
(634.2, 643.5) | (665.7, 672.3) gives 1.16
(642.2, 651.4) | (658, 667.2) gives 1.09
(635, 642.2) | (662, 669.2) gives 1.27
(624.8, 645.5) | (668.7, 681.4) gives 1.12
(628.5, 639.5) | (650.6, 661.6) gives 1.41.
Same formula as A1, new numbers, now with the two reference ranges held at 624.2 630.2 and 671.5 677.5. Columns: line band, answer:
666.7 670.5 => -0.15 mag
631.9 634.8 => -0.23 mag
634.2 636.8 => -0.22 mag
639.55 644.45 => -0.25 mag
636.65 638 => -0.13 mag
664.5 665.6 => -0.22 mag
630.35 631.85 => -0.18 mag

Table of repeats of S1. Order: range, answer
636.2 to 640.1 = 8.11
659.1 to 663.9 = 10.2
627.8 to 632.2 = 7.96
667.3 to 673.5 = 8.81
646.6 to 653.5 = 10.3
